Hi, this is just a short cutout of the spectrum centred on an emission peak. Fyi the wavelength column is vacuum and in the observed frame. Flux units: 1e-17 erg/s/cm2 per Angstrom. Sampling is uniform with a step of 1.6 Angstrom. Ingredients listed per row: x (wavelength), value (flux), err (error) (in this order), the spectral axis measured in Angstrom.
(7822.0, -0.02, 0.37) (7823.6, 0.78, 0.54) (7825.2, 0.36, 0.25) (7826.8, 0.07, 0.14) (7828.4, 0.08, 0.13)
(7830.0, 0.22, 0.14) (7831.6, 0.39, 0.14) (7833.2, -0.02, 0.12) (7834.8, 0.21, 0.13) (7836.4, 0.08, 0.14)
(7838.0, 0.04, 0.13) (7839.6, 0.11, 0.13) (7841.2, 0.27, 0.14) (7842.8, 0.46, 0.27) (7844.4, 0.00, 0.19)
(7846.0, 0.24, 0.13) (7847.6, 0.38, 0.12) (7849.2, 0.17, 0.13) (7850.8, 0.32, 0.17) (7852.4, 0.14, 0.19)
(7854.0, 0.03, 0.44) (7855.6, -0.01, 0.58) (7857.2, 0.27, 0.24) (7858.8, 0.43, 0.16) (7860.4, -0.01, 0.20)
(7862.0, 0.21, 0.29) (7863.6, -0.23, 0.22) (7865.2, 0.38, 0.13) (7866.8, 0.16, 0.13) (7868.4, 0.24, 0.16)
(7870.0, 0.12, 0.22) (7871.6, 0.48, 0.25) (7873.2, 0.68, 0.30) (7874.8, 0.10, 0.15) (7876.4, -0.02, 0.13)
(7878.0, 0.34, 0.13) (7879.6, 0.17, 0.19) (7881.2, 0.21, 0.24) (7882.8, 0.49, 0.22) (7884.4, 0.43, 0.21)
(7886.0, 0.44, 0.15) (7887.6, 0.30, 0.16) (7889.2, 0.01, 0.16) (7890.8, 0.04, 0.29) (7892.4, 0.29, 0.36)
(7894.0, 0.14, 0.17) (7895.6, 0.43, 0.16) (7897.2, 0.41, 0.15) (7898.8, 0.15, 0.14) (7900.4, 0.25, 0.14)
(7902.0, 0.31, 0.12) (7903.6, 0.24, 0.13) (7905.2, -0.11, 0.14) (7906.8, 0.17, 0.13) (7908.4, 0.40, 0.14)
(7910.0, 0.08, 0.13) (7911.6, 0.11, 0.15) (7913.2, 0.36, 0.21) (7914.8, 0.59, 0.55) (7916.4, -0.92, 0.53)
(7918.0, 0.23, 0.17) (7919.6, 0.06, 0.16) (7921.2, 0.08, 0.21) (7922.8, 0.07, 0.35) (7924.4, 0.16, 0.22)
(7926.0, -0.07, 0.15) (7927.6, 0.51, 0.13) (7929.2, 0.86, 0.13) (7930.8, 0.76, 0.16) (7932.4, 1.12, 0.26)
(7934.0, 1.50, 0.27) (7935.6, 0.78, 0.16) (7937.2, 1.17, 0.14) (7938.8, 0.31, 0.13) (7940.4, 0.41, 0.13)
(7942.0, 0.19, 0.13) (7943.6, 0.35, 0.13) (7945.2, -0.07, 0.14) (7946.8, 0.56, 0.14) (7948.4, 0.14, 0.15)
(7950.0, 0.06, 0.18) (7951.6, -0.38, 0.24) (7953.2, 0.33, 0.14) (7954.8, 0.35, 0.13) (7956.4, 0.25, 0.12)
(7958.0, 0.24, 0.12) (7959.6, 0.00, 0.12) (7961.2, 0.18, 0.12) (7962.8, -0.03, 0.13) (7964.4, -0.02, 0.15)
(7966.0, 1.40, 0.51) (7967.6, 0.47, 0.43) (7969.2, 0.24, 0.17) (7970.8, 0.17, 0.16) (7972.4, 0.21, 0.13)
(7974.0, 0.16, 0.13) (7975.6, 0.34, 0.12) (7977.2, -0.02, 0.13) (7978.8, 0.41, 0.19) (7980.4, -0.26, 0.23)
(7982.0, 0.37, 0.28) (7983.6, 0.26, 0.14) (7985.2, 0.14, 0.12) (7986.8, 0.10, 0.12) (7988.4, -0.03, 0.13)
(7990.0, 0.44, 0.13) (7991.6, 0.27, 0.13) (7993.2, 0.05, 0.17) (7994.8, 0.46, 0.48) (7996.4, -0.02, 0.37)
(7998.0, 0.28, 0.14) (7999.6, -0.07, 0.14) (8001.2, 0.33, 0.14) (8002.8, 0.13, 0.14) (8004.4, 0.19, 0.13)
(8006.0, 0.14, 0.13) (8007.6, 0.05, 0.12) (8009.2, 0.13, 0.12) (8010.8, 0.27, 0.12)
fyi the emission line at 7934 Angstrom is Hgamma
